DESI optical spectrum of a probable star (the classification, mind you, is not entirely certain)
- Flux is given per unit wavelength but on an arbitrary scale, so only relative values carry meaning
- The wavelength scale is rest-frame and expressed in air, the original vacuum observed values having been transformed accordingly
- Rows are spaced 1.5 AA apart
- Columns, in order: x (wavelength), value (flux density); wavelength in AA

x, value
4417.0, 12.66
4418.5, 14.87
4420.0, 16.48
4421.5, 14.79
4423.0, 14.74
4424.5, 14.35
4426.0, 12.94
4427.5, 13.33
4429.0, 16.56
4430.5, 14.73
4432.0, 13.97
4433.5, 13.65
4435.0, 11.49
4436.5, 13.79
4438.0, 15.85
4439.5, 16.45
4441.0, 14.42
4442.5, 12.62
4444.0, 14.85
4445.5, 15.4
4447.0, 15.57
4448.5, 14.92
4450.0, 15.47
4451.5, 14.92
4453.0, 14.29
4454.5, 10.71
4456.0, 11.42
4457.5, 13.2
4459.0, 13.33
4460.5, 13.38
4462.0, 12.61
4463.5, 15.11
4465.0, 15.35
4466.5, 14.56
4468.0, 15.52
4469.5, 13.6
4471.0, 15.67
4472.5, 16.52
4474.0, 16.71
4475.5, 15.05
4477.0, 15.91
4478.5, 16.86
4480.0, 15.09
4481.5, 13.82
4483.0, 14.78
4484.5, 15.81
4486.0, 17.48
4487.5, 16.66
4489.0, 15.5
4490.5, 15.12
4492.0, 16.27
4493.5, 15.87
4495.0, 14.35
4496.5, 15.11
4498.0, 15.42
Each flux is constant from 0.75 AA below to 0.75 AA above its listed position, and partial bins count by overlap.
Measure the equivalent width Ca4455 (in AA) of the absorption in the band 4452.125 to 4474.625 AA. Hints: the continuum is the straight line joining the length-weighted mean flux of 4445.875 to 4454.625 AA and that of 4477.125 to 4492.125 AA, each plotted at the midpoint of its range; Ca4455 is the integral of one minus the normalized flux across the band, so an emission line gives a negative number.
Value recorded 1.4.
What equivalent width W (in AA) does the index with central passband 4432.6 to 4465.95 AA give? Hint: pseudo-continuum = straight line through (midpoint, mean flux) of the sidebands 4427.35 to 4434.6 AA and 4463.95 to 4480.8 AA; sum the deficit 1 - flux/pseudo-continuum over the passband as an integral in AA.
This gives 1.90 AA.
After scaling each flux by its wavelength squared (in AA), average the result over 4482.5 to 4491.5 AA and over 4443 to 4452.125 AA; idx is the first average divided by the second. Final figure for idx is 1.1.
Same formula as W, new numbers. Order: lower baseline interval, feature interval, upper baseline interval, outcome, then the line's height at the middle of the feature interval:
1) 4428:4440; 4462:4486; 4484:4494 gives 0.5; 15.7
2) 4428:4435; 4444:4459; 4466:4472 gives 0.7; 14.6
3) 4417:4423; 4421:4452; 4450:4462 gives -0.9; 14.1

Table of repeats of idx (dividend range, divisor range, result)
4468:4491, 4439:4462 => 1.13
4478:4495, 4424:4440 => 1.13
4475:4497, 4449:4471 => 1.14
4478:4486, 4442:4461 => 1.13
